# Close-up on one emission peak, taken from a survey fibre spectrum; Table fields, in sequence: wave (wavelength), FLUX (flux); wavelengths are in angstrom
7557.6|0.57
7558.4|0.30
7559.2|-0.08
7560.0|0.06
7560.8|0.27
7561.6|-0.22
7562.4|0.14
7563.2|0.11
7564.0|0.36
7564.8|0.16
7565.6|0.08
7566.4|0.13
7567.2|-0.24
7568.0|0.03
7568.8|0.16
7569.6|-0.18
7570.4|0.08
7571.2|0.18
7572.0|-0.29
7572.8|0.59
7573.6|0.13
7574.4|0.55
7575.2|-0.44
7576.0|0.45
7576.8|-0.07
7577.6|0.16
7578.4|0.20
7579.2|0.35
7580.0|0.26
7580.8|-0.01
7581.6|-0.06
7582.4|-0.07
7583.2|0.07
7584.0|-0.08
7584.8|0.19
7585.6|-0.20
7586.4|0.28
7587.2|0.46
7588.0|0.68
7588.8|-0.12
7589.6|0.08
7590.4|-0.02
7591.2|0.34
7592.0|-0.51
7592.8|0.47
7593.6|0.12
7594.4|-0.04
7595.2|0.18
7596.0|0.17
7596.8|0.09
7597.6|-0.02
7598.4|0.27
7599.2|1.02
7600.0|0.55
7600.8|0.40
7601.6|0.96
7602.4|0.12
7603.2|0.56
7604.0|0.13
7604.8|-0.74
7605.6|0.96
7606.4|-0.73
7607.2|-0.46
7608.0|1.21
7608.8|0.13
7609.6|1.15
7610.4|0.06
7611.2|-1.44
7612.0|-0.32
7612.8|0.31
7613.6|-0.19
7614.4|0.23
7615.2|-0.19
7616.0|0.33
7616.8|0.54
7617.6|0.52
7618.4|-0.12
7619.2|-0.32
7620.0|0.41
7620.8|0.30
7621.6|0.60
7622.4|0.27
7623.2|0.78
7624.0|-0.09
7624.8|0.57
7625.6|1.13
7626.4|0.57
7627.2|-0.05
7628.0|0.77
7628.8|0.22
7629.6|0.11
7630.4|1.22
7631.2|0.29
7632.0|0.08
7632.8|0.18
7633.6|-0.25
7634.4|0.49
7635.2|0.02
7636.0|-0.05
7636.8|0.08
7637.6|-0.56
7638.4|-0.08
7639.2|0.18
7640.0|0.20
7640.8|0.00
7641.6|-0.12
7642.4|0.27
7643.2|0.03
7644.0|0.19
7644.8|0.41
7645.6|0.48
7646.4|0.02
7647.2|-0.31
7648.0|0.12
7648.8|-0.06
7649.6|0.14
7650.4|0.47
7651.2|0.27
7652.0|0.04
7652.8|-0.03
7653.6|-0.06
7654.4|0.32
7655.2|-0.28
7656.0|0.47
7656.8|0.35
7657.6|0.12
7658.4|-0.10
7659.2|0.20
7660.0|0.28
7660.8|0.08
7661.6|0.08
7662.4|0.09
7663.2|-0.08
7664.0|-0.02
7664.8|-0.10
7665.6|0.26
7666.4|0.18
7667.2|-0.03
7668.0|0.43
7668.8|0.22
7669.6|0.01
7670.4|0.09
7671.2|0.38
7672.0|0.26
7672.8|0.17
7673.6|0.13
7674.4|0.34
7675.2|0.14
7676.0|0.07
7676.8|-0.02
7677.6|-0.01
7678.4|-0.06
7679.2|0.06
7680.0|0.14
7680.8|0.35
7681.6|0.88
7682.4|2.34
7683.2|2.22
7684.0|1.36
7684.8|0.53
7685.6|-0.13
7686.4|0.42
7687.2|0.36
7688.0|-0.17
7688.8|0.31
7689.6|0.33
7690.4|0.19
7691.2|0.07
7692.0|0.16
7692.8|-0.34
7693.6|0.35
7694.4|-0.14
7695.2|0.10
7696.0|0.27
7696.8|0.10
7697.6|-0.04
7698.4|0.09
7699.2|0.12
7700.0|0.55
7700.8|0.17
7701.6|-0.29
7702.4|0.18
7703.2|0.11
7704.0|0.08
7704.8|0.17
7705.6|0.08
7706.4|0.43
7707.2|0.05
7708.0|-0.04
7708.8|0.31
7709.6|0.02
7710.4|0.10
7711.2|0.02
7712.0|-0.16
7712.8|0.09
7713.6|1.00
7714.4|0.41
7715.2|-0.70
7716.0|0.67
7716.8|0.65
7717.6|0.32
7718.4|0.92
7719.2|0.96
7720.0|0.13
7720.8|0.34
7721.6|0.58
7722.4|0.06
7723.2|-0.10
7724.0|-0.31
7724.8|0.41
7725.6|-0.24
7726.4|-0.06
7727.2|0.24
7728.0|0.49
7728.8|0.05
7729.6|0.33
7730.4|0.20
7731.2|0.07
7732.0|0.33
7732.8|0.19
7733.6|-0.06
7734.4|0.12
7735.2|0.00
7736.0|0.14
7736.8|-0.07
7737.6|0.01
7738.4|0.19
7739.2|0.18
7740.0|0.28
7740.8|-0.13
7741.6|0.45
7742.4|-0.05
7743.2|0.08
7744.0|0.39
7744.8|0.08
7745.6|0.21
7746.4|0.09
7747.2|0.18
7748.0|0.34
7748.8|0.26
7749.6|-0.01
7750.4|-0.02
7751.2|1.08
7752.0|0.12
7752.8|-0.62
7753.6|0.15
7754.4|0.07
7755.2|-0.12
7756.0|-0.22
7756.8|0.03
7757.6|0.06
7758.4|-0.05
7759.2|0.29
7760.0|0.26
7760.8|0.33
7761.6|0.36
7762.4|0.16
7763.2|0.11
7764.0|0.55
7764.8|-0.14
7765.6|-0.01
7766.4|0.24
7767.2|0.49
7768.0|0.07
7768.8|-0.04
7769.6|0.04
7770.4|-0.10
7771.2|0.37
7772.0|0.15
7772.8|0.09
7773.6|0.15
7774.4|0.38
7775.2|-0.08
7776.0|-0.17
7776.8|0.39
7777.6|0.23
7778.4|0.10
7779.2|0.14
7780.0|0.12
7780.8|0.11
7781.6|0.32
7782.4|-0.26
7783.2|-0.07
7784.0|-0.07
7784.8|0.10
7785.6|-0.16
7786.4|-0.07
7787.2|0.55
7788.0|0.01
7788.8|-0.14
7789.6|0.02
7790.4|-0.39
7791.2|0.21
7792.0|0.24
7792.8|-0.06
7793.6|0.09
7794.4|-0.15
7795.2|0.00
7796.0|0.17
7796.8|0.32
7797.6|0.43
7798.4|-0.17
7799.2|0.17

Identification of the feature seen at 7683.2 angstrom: H-alpha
